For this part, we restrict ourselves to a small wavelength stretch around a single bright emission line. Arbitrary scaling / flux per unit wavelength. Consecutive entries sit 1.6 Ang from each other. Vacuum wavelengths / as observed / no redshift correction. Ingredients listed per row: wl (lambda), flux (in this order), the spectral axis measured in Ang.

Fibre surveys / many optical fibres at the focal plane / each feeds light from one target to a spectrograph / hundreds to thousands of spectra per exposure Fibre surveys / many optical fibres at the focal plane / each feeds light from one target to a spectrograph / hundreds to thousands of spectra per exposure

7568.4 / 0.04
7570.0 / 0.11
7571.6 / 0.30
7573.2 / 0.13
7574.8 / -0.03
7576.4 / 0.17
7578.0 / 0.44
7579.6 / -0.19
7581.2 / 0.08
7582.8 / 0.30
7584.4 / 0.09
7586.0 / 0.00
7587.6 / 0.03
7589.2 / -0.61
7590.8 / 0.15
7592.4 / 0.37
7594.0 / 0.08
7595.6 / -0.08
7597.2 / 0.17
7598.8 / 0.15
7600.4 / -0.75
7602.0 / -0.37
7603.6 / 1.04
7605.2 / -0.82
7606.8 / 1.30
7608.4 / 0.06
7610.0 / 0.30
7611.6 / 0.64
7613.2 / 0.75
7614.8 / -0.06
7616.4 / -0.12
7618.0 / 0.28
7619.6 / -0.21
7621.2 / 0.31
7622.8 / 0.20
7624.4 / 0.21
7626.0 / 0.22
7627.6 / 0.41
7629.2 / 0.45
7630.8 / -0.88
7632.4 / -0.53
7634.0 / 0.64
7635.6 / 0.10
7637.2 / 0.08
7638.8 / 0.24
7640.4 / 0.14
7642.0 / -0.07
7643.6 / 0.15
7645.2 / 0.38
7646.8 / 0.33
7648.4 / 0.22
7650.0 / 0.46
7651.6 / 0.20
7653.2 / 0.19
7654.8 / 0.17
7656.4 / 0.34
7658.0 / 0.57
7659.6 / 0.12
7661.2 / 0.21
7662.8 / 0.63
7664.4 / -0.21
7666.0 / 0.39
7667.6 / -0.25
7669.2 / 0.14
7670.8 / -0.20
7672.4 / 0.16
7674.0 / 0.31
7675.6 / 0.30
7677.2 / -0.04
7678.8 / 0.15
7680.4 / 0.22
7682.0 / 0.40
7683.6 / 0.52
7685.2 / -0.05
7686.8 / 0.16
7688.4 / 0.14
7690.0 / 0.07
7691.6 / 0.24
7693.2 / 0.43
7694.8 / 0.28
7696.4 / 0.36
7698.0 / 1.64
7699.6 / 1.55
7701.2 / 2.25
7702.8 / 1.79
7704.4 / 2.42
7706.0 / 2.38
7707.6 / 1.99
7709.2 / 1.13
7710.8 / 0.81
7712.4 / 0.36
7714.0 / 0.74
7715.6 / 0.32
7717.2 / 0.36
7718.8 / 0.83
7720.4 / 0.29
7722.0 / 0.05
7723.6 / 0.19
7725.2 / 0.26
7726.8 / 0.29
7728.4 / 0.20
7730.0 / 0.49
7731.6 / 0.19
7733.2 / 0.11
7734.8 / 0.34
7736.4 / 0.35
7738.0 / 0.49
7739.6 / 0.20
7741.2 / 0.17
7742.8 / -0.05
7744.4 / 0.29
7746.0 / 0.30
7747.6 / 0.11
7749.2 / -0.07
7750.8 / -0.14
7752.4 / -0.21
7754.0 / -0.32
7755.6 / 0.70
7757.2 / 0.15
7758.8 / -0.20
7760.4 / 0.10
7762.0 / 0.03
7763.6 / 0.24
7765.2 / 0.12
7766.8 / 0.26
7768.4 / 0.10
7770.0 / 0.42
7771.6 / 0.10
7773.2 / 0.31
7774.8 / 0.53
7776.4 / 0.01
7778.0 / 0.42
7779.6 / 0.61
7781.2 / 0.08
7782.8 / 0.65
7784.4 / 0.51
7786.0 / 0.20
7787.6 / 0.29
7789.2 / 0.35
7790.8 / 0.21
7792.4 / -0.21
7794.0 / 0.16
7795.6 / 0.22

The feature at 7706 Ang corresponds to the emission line [O II] 3727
